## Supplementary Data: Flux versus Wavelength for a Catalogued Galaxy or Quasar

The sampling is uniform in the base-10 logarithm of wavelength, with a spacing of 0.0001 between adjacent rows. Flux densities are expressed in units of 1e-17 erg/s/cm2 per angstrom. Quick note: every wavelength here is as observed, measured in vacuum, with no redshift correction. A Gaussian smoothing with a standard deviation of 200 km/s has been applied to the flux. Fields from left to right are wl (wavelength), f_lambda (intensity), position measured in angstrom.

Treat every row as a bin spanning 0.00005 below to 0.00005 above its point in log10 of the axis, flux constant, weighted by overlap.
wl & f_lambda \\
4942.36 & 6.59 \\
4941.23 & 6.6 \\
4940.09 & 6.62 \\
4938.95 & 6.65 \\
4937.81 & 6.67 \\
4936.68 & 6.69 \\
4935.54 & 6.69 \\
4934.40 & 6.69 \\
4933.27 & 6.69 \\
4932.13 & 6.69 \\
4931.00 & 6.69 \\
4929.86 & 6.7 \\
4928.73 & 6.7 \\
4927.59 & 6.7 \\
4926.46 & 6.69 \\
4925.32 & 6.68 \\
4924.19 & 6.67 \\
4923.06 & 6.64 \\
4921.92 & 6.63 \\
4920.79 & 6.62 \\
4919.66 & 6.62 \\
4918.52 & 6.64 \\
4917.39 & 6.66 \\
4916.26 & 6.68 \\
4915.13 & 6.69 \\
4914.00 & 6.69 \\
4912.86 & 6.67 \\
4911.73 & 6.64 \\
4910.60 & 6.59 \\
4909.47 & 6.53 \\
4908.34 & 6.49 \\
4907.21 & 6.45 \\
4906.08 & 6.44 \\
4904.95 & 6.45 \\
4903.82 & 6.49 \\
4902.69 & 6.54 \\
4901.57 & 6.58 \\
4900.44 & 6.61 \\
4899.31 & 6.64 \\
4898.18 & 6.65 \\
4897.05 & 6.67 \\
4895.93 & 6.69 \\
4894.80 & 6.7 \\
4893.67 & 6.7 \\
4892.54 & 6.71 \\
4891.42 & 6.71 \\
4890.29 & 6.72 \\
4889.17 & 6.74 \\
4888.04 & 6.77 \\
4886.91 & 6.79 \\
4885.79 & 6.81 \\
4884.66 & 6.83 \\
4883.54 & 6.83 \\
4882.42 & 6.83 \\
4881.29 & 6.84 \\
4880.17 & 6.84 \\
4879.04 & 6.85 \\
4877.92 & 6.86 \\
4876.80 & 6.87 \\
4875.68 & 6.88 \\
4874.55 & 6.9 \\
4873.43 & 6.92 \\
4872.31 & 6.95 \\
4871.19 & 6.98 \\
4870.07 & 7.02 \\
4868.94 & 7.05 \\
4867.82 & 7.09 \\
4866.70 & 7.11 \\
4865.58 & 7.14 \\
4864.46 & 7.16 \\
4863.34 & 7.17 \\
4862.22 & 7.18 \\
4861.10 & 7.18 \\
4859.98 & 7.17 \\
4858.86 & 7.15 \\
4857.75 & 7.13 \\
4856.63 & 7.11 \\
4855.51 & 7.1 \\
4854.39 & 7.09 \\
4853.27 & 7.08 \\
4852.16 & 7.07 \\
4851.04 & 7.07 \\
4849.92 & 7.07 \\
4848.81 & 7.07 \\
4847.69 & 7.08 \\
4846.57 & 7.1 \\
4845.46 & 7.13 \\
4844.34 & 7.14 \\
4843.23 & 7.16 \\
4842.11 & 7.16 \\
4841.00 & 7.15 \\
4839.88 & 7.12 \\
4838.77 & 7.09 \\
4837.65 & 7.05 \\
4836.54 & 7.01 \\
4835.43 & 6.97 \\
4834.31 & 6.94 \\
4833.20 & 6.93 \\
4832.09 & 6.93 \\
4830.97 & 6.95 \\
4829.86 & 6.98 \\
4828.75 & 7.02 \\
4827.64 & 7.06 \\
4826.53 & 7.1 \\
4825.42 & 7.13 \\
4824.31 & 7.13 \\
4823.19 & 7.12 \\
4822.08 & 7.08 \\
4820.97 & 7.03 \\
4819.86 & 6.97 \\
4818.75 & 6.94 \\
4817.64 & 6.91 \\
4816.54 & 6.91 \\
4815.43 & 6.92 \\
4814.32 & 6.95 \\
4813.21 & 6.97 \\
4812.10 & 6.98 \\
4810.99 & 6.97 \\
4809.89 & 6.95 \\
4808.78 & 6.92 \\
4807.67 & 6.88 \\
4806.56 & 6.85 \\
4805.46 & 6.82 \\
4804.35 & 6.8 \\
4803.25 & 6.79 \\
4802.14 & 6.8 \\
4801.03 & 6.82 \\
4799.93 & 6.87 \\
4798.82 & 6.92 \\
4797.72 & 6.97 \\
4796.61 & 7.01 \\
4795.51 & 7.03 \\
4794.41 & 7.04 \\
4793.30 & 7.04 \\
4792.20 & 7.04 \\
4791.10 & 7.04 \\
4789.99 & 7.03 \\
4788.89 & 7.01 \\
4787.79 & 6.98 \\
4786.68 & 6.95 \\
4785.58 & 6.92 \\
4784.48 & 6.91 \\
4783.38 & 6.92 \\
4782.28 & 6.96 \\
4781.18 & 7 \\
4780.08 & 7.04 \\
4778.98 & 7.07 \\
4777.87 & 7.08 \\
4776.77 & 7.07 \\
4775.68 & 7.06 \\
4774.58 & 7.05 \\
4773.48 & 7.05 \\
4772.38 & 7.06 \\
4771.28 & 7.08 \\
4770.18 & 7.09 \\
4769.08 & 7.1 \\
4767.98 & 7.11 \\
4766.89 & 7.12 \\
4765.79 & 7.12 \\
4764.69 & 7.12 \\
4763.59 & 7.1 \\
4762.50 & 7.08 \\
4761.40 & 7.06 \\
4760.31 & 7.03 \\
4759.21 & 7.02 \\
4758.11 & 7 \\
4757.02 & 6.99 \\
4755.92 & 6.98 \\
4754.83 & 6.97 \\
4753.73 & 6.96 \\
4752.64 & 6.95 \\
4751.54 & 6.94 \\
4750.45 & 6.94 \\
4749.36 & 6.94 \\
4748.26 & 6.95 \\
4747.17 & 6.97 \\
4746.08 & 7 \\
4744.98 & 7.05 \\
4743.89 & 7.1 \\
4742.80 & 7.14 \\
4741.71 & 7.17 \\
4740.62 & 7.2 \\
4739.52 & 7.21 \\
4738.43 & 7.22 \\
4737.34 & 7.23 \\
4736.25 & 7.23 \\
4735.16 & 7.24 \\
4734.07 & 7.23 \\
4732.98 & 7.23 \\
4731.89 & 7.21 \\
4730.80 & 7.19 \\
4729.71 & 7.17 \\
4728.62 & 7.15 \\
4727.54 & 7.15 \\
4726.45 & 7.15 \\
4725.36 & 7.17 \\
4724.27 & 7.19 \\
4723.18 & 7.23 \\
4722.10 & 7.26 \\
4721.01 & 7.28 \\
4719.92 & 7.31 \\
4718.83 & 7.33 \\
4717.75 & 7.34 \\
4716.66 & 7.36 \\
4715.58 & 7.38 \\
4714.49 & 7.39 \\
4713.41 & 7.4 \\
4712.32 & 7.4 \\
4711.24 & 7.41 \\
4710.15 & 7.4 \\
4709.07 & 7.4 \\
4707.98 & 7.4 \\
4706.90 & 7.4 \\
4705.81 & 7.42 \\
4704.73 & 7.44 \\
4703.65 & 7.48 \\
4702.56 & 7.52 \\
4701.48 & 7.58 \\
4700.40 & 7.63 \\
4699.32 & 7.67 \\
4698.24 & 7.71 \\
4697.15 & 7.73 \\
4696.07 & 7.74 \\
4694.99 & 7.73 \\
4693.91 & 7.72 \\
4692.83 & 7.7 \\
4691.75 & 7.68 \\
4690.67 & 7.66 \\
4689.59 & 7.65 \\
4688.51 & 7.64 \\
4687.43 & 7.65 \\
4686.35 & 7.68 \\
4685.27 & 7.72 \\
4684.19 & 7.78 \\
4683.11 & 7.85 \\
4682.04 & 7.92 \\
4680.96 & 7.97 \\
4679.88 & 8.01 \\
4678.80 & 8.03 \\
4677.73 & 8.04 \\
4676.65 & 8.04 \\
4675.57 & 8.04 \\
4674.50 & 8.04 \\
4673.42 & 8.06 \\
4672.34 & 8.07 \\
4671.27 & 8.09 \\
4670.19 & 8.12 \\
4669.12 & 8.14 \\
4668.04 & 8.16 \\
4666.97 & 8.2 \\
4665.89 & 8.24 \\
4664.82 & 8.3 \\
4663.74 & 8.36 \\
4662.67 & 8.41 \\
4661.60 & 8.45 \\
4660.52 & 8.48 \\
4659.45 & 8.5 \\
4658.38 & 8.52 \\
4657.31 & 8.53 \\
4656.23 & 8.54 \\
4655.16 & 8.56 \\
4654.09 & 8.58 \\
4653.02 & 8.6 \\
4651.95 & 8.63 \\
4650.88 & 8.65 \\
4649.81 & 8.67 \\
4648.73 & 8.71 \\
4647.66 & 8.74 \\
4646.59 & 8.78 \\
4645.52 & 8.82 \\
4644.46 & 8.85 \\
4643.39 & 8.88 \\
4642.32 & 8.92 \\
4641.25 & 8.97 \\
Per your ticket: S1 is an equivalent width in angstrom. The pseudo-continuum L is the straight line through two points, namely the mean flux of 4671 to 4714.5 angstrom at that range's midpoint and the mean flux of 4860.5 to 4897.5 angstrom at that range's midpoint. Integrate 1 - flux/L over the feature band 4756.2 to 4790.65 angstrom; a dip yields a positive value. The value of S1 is 1.5 angstrom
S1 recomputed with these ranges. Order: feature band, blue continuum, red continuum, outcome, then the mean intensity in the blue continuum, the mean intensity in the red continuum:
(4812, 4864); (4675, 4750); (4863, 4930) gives -0.69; 7.44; 6.75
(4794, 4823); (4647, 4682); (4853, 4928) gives 1.67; 8.32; 6.8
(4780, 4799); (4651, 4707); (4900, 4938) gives 0.97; 8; 6.63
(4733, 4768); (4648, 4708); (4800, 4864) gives 2.20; 8.02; 7.02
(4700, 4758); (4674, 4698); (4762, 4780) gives 1.74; 7.82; 7.08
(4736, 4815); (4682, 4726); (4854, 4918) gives 2.52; 7.51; 6.82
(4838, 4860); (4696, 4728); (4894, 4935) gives -0.74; 7.4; 6.63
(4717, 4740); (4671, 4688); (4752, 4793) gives 0.71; 7.93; 7.03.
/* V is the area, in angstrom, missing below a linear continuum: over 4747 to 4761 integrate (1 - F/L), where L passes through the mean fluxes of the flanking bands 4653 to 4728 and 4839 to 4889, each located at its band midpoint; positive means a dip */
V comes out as 1.0 angstrom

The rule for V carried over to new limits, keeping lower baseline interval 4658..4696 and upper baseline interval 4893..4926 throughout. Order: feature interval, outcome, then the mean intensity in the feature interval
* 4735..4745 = 0.6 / 7.19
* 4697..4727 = 1.5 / 7.4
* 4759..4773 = 0.7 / 7.08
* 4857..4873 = -0.5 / 7.11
